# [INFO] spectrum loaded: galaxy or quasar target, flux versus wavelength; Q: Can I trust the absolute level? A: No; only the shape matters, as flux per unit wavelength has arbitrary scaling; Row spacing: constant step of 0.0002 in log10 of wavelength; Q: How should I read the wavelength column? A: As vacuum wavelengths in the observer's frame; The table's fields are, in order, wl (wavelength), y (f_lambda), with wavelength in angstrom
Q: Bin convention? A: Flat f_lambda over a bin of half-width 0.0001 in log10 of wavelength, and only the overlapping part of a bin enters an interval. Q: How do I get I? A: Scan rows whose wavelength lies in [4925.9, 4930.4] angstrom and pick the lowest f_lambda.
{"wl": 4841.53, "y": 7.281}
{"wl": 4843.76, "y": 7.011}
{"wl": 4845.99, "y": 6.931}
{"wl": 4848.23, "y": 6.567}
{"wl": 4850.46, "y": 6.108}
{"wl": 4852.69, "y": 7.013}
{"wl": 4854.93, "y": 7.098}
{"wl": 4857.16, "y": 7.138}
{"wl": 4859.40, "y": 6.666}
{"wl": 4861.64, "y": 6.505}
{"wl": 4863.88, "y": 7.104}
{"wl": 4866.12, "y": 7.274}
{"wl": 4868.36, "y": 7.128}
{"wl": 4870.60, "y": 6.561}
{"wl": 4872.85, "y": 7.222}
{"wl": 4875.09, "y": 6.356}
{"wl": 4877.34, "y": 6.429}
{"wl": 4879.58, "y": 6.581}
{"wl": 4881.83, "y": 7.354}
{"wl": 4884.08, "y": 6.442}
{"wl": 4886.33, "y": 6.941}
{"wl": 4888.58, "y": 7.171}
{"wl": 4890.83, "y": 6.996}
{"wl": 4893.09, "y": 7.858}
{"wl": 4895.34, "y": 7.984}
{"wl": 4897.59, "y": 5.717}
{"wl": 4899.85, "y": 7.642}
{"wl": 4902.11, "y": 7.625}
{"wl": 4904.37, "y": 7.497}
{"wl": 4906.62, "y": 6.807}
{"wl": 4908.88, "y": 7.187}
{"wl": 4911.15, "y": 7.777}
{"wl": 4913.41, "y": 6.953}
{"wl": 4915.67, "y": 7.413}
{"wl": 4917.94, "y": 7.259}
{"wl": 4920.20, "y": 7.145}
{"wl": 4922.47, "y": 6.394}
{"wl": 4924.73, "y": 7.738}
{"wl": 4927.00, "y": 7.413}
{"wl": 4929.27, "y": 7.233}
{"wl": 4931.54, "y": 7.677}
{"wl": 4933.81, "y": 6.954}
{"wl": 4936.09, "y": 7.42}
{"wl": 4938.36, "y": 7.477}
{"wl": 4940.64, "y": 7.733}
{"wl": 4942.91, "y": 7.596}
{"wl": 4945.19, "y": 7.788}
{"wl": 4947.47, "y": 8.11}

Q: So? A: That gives 7.233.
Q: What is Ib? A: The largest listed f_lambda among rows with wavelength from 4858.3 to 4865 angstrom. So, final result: 7.104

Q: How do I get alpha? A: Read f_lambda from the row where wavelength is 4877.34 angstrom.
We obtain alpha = 6.429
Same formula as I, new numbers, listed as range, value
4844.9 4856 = 6.108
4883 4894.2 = 6.442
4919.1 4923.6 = 6.394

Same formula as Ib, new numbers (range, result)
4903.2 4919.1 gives 7.777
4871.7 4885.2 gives 7.354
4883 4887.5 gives 6.941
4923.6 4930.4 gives 7.738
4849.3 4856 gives 7.098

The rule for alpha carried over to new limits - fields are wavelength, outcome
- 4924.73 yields 7.738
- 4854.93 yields 7.098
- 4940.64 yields 7.733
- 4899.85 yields 7.642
